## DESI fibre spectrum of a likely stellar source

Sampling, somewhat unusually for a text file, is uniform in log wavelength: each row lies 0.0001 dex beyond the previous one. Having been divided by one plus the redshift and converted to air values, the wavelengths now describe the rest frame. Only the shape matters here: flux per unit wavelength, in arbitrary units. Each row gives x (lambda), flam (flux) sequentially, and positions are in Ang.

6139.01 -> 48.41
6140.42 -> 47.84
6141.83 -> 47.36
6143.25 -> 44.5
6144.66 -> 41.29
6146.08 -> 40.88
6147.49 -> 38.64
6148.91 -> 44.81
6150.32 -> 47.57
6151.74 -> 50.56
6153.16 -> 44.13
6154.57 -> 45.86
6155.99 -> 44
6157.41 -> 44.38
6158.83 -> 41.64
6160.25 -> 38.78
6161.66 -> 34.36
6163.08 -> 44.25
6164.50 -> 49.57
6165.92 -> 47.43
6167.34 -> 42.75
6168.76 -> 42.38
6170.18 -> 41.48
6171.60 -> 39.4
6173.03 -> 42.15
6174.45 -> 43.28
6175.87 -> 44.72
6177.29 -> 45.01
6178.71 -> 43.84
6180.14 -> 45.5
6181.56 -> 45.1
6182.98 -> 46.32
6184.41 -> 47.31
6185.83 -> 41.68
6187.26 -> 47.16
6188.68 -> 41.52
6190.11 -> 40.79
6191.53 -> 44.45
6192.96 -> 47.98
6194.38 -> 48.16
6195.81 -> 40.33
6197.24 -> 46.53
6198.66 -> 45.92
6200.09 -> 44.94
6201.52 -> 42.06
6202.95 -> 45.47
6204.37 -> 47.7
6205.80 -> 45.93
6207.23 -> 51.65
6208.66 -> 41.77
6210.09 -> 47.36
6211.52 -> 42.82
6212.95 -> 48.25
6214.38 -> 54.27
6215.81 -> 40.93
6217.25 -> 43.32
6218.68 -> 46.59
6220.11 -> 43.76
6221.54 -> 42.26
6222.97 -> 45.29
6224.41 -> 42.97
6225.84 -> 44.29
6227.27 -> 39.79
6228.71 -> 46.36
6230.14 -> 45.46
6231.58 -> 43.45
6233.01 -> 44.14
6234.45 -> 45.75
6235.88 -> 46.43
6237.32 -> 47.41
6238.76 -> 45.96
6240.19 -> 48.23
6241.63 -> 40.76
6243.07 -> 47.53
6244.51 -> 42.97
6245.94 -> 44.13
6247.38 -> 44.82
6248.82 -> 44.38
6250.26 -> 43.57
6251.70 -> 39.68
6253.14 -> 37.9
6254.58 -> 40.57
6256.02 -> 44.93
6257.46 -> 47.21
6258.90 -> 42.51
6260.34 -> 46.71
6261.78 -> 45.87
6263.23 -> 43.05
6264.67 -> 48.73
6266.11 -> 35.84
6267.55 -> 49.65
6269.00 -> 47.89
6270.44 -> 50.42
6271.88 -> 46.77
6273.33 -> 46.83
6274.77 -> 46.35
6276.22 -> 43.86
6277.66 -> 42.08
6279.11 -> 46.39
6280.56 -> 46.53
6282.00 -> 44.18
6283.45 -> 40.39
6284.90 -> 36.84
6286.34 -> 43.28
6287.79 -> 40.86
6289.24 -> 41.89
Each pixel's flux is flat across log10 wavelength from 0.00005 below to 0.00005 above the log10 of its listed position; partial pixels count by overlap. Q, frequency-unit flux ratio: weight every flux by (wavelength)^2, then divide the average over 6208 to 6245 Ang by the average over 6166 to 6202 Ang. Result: 1.03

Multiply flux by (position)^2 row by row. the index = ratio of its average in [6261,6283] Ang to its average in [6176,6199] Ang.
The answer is 1.04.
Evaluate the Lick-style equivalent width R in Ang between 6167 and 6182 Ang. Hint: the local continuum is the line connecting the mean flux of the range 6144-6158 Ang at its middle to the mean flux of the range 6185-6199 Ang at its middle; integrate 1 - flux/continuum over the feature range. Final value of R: 0.4 Ang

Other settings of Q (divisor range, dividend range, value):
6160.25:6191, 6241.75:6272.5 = 1.05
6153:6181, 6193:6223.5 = 1.07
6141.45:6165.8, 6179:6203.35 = 1.04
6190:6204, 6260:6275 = 1.05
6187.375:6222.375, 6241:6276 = 1.00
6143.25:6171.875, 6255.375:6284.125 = 1.08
